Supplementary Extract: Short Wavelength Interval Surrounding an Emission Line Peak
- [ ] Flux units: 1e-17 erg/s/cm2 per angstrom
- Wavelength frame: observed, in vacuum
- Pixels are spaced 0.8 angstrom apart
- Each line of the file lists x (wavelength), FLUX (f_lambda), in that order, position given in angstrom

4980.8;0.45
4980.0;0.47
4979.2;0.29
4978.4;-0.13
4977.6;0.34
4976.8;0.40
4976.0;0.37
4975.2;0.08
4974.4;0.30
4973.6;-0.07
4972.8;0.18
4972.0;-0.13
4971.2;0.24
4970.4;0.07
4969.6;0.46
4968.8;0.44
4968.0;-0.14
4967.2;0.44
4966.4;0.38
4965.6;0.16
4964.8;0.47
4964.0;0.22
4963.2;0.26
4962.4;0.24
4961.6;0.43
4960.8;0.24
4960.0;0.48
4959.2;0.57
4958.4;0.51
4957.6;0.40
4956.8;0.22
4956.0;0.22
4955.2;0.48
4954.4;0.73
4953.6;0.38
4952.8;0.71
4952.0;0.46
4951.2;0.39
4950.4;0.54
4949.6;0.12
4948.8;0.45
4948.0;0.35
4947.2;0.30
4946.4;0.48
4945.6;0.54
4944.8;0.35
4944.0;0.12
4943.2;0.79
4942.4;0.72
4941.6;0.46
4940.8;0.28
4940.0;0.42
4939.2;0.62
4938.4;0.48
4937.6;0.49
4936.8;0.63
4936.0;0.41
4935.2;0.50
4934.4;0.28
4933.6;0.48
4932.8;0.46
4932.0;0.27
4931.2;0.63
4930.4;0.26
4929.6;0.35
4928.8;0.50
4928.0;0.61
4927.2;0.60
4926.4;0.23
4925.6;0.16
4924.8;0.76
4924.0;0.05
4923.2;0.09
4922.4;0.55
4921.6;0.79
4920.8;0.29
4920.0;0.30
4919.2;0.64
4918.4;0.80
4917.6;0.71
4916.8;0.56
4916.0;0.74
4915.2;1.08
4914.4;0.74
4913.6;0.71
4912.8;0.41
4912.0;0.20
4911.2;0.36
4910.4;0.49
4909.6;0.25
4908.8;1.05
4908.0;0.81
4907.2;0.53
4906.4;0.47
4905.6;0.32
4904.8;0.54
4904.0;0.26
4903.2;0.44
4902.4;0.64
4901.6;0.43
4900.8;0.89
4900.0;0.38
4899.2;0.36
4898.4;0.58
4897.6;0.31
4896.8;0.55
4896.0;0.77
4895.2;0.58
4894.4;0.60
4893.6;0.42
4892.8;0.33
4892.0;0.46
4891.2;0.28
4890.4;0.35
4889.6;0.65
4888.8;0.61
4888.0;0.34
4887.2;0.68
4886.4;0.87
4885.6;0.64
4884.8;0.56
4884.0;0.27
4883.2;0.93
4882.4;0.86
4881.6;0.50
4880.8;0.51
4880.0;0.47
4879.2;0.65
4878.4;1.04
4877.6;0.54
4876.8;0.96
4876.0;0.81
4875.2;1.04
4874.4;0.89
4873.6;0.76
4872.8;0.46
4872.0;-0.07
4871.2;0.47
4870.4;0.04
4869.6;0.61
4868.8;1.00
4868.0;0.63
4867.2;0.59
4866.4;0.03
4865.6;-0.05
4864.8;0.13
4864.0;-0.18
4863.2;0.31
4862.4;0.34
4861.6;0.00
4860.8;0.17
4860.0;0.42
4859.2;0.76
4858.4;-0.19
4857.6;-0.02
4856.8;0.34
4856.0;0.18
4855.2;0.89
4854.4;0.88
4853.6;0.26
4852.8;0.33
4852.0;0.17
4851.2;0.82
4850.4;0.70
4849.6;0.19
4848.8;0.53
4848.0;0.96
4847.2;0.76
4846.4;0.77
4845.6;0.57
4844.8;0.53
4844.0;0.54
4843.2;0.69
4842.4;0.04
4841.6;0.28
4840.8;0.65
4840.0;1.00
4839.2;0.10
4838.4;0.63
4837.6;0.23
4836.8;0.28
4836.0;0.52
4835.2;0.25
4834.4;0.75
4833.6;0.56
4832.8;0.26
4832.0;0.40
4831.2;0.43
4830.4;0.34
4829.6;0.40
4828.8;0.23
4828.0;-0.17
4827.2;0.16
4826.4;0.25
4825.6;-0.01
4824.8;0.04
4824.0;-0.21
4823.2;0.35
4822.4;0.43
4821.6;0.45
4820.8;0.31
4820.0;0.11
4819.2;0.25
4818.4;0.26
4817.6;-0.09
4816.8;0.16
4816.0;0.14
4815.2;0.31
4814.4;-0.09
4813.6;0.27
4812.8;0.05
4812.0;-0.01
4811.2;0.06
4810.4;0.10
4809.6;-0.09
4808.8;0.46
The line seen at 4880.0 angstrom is C IV 1549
